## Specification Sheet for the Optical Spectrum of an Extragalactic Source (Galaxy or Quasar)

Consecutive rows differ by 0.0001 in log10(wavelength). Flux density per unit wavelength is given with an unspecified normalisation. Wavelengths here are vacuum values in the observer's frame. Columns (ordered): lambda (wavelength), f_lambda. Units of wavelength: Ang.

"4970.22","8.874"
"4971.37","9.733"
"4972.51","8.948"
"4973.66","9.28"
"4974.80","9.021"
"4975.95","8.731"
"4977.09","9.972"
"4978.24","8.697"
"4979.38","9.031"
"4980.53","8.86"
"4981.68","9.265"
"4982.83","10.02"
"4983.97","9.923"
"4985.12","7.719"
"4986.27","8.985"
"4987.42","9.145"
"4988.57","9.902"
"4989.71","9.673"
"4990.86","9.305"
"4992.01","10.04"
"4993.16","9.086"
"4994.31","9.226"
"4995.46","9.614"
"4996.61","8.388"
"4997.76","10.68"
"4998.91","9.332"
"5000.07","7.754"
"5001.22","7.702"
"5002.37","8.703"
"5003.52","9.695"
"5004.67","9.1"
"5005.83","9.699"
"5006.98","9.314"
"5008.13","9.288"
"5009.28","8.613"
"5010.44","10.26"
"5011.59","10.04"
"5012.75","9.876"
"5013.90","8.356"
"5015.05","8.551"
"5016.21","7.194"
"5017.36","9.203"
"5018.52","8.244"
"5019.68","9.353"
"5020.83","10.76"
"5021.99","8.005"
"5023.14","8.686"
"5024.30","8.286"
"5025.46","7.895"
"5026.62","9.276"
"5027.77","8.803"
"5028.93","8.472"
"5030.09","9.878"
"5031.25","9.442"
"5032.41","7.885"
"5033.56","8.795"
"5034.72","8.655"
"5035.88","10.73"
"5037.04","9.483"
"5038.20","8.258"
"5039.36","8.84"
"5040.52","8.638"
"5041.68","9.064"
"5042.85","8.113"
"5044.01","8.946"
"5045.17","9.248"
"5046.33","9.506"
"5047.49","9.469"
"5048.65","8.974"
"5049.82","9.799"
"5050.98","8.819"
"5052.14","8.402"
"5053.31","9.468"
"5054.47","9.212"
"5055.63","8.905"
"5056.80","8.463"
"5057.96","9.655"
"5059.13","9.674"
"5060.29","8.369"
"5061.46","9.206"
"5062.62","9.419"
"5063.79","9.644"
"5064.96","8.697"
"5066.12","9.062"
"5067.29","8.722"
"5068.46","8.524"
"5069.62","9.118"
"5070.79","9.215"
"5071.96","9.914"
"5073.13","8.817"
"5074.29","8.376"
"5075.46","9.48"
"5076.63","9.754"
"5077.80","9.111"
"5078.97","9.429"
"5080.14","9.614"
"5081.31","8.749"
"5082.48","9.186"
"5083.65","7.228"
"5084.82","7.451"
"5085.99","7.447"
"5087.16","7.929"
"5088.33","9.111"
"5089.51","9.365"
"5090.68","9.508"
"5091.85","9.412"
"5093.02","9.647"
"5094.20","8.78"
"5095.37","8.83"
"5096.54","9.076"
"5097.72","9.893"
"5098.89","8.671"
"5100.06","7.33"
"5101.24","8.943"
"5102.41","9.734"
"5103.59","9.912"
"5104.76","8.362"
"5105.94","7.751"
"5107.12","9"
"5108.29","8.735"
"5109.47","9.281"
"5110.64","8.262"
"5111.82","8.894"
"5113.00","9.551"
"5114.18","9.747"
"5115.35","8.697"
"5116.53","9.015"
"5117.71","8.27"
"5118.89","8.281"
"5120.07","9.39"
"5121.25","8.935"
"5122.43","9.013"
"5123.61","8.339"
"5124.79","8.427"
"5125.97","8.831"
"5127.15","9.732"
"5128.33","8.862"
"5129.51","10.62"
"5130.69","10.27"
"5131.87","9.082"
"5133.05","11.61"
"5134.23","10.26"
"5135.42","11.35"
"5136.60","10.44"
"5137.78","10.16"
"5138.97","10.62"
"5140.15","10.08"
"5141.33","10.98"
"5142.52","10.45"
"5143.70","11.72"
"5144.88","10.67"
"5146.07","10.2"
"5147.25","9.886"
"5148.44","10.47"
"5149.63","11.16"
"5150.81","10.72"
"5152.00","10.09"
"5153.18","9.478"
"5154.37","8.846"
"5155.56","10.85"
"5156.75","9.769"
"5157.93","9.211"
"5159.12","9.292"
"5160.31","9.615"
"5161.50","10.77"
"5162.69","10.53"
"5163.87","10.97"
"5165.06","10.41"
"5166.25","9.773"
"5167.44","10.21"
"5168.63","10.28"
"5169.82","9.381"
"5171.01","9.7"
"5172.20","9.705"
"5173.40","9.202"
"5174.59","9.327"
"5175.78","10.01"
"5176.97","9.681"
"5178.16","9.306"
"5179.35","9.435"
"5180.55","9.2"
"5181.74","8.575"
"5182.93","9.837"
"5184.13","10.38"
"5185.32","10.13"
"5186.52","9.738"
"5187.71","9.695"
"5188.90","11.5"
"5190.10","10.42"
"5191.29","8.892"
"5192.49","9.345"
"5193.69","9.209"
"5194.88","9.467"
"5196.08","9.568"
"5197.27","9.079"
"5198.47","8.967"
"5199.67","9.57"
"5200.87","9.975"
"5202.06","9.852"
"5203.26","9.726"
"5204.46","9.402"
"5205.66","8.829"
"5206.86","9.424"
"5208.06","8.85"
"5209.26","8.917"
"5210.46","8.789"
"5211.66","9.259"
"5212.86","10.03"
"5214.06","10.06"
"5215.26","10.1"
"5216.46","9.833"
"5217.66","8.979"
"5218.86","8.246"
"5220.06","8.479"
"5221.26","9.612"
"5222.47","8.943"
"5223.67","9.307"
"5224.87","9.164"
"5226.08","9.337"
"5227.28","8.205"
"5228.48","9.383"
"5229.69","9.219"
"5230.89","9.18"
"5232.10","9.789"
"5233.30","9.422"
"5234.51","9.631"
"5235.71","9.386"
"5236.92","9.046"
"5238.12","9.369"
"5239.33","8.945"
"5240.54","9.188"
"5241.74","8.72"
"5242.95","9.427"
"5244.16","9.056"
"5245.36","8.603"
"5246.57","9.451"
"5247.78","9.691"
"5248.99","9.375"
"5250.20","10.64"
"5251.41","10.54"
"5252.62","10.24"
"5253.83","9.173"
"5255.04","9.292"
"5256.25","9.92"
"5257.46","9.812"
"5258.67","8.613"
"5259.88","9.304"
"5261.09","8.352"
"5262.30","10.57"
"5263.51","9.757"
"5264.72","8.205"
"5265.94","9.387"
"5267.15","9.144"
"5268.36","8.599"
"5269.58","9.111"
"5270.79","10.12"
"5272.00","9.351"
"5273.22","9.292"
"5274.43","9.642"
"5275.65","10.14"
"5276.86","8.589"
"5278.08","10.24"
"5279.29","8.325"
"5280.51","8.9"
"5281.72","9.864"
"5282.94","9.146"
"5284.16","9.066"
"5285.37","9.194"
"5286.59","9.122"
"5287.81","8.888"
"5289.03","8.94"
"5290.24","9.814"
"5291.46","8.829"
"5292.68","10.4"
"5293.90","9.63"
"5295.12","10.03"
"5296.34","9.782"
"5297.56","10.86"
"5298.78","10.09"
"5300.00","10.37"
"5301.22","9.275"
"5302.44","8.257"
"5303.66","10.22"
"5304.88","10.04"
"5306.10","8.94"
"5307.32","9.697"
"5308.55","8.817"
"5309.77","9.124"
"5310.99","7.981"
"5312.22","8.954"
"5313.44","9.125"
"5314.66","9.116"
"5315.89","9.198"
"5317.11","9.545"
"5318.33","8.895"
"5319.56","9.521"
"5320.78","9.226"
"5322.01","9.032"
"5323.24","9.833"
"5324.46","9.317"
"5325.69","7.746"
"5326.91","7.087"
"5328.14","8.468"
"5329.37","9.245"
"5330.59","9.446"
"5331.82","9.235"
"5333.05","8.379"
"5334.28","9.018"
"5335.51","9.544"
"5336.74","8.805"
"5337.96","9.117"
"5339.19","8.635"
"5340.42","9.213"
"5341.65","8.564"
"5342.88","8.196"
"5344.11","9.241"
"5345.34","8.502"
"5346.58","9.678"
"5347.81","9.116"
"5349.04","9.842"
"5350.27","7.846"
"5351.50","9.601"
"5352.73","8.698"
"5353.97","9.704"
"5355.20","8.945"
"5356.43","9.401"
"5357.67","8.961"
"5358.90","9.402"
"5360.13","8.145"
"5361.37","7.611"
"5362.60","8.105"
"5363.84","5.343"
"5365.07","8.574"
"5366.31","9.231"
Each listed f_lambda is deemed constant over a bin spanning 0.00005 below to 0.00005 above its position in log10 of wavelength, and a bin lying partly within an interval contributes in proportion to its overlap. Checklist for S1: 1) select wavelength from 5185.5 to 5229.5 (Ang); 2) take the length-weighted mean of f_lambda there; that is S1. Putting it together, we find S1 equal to 9.4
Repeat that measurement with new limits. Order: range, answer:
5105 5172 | 9.76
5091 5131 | 9.01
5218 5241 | 9.15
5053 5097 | 8.99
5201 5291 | 9.32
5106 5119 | 8.86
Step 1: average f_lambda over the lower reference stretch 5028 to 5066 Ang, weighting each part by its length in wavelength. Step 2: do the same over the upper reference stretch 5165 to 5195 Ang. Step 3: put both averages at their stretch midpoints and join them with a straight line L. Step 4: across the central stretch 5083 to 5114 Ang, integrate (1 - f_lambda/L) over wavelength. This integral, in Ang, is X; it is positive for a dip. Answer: 1.8 Ang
